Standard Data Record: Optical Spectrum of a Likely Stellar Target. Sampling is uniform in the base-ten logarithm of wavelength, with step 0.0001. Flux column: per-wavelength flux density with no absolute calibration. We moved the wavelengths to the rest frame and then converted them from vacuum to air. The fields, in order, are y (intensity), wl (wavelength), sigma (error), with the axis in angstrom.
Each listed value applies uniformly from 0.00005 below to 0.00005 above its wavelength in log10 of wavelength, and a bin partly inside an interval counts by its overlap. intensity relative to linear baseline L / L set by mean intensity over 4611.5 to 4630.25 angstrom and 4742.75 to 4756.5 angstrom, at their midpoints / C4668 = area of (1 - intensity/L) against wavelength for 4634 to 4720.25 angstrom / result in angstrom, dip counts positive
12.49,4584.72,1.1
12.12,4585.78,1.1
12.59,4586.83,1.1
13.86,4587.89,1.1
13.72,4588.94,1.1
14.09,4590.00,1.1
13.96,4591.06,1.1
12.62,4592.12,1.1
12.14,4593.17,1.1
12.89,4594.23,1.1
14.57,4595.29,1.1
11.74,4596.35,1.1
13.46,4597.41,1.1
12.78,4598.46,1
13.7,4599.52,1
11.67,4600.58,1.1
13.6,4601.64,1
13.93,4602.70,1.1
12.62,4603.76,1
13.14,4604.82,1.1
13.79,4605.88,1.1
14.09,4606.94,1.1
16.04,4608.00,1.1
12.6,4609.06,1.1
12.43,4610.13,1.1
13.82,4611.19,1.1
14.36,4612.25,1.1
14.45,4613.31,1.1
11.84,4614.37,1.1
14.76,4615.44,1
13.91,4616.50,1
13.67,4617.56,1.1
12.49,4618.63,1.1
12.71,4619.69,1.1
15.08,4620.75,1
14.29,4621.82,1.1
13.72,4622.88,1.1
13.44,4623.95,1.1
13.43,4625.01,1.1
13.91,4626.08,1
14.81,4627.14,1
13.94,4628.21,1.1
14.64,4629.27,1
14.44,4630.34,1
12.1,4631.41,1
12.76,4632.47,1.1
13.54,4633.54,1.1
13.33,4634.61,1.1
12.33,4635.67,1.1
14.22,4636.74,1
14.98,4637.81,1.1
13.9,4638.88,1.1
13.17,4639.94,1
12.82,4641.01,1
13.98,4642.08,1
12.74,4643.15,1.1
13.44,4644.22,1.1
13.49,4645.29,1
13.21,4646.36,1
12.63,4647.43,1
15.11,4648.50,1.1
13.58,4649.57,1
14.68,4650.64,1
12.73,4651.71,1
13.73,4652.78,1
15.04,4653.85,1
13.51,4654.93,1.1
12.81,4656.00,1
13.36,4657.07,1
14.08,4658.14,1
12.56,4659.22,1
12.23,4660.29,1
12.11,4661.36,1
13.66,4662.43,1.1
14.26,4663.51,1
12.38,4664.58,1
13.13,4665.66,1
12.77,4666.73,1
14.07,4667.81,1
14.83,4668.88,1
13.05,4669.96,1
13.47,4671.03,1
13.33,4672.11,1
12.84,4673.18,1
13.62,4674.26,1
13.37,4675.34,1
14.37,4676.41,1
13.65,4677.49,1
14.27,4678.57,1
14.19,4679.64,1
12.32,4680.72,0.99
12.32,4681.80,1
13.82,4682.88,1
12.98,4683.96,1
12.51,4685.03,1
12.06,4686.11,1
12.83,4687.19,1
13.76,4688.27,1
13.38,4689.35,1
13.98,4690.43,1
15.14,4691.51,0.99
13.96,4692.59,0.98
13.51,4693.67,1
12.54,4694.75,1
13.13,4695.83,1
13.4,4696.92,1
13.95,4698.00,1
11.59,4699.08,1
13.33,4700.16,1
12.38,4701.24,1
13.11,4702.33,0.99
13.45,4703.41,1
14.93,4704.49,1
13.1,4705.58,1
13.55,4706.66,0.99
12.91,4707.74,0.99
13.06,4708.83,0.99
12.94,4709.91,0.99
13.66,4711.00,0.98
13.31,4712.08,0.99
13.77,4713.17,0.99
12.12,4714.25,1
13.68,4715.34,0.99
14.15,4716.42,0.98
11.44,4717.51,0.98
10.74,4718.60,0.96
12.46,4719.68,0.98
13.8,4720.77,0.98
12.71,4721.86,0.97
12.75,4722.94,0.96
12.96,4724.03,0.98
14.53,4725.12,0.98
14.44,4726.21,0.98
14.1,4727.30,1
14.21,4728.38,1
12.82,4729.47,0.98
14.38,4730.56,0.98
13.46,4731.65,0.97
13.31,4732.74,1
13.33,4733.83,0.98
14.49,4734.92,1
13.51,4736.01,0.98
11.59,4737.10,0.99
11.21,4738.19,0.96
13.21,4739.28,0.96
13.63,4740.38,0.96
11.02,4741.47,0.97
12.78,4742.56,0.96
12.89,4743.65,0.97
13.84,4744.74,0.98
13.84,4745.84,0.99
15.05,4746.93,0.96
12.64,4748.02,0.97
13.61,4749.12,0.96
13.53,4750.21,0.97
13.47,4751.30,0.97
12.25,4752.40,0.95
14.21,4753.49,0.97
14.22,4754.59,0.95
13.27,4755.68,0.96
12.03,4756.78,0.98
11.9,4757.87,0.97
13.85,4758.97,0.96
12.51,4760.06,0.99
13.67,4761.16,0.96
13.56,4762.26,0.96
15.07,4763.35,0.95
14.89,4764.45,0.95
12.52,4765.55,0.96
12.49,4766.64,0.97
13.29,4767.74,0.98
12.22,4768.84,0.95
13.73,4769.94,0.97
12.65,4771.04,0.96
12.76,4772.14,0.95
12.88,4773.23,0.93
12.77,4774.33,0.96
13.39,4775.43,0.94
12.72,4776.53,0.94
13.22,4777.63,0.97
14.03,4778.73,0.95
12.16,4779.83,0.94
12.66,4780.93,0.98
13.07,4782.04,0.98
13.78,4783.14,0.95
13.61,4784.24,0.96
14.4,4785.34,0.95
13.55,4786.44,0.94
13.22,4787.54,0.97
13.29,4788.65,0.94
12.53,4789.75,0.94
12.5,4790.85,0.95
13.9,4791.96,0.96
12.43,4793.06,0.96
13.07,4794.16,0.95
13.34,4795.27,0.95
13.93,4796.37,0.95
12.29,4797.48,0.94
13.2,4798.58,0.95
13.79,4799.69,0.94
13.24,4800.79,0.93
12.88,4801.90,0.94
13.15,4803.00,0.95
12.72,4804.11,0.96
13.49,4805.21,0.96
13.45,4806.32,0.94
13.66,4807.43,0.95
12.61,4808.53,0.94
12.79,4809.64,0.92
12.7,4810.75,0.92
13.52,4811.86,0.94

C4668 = 2.4 angstrom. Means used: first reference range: 13.9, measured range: 13.3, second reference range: 13.5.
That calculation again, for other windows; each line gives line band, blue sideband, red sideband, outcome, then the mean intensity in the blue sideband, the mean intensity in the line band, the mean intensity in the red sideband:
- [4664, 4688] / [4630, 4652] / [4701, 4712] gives 0.21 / 13.5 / 13.3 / 13.3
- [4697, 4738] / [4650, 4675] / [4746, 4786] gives 0.34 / 13.4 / 13.2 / 13.3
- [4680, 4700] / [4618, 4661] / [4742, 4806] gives 0.38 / 13.6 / 13.2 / 13.2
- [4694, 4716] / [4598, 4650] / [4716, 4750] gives 0.14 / 13.6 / 13.2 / 13.2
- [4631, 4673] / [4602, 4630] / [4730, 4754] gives 0.63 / 13.8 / 13.4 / 13.2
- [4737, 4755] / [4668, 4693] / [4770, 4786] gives 0.18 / 13.5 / 13.1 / 13.2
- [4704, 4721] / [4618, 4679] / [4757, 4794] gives 0.35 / 13.5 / 13.1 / 13.2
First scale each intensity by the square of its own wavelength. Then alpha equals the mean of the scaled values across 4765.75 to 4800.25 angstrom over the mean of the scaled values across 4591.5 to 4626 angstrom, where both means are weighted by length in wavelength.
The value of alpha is 1.1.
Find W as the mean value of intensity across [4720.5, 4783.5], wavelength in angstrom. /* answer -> 13.3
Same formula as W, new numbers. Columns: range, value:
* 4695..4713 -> 13.2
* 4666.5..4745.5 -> 13.3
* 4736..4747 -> 12.8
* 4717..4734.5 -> 13.2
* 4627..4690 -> 13.4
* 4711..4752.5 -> 13.2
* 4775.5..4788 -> 13.3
